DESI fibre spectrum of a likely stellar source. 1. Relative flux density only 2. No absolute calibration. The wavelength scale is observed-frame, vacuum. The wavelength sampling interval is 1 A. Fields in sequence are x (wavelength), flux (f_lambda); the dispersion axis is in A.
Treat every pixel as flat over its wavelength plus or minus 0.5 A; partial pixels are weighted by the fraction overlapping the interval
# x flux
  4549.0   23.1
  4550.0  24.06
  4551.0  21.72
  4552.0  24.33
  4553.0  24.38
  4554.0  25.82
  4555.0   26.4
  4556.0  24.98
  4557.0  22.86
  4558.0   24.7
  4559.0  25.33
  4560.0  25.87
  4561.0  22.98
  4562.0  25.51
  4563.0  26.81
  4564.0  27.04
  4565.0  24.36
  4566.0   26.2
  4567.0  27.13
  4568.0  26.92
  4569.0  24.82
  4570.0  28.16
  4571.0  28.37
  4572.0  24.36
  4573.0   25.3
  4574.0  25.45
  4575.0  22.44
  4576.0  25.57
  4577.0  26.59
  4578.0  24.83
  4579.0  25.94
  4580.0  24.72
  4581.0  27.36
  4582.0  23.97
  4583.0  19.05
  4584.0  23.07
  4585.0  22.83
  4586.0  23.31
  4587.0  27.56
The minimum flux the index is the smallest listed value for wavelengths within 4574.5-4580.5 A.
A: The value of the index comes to 22.44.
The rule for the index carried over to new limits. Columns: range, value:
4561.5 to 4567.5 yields 24.36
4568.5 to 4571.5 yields 24.82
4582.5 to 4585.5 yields 19.05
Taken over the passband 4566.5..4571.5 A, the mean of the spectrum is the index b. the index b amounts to 27.1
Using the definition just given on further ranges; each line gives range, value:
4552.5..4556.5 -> 25.4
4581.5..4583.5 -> 21.5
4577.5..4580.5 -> 25.2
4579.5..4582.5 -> 25.3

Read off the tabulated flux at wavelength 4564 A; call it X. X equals 27.04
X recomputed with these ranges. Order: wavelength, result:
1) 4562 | 25.51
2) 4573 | 25.3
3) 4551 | 21.72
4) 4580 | 24.72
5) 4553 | 24.38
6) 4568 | 26.92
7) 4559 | 25.33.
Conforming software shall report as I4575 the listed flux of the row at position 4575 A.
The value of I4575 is 22.44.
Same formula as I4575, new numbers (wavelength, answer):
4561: 22.98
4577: 26.59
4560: 25.87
